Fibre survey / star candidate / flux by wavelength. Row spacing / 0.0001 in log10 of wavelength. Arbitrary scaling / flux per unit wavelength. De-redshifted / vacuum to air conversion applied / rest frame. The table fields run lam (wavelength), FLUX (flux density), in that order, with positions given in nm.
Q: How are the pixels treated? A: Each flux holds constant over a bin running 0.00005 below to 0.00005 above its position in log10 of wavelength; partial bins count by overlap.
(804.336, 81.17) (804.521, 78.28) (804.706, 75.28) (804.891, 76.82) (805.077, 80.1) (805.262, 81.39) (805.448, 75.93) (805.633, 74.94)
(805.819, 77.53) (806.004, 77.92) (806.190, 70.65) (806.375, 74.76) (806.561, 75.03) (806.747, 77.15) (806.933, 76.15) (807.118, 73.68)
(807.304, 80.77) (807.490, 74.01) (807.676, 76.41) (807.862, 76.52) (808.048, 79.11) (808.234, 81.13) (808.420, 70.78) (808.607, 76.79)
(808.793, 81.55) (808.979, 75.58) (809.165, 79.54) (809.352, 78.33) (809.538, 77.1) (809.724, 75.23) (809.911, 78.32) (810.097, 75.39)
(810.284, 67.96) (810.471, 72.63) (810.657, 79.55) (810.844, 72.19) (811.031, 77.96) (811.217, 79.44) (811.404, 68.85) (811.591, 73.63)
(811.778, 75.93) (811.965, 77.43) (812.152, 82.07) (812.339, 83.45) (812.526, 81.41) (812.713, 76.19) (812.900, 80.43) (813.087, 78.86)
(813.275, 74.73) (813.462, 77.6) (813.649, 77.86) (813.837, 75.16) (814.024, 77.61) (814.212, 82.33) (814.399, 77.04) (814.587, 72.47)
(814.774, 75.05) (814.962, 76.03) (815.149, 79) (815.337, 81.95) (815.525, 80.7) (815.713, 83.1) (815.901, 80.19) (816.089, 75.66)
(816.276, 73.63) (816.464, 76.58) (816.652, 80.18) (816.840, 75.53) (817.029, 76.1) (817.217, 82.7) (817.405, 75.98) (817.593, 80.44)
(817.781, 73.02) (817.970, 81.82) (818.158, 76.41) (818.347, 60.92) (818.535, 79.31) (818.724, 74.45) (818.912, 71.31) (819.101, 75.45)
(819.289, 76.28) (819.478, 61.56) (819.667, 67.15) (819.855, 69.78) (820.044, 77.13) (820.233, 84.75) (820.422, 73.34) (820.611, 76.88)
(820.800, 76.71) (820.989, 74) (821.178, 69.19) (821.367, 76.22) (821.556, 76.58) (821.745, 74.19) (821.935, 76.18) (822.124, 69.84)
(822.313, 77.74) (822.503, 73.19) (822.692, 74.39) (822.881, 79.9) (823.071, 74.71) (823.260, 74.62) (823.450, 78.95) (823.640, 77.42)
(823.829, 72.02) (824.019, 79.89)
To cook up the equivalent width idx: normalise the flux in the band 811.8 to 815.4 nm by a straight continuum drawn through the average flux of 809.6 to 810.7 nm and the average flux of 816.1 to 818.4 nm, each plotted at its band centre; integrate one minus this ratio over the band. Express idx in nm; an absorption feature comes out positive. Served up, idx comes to -0.13 nm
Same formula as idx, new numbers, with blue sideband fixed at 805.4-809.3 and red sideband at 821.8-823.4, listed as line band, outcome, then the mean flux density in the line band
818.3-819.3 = 0.03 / 73.3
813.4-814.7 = -0.02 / 77.1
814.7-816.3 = -0.06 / 78.6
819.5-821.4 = 0.03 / 74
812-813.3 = -0.06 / 79.7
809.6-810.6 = 0.03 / 74.2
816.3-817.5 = -0.03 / 77.6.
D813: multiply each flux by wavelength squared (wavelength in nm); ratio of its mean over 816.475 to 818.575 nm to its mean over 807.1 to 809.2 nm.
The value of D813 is 1.01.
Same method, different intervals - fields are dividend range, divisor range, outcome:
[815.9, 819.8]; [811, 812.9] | 0.98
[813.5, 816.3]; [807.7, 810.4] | 1.03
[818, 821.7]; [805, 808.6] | 0.99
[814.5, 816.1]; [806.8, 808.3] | 1.04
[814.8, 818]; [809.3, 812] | 1.05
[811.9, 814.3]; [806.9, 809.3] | 1.04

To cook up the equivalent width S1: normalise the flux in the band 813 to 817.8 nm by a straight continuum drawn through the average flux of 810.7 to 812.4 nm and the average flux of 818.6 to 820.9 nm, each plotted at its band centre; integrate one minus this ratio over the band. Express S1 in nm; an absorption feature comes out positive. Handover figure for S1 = -0.15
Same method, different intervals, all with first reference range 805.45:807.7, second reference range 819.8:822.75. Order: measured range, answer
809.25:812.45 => -0.03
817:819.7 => 0.03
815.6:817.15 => -0.05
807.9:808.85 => -0.02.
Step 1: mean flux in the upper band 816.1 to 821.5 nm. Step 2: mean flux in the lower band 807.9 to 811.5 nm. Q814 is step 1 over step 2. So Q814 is 0.98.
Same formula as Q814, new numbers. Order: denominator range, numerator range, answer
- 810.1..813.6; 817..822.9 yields 0.97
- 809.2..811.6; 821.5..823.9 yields 1.00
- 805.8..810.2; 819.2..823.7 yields 0.97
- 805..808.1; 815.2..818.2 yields 1.02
